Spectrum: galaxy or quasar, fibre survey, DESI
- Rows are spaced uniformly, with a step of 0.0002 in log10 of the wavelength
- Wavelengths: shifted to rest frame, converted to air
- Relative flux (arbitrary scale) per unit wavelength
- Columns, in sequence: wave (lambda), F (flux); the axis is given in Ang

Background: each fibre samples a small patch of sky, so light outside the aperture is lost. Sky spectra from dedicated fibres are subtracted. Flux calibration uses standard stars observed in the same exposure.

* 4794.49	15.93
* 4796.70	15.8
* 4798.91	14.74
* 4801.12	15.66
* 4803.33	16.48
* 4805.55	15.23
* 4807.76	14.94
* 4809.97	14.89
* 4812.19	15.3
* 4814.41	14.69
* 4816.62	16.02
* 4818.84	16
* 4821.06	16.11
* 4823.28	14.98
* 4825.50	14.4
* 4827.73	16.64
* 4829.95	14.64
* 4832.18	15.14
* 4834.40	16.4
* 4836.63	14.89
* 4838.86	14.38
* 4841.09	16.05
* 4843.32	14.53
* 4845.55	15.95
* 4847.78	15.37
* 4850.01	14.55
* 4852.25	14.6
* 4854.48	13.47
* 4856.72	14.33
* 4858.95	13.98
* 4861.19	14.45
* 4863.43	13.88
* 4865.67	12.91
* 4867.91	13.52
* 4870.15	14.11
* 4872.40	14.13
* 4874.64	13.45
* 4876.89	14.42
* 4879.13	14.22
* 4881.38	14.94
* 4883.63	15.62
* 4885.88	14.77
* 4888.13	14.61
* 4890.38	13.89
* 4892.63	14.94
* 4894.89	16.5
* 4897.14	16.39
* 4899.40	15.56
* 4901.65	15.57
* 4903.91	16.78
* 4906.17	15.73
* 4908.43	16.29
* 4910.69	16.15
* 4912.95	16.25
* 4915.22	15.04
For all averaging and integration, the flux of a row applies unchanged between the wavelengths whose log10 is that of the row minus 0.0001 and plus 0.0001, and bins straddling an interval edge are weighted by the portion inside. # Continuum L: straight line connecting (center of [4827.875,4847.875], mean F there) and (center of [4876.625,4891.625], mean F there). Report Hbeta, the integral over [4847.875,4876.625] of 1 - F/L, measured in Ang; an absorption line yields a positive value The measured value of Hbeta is 1.8 Ang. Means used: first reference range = 15.3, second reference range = 14.7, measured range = 14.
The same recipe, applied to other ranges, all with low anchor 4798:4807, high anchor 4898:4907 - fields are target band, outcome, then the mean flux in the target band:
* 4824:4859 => 1.54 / 15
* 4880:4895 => 0.89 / 14.9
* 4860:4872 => 1.51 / 13.8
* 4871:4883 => 1.17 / 14.3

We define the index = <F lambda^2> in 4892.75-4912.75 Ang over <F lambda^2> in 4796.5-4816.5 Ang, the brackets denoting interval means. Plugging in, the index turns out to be 1.09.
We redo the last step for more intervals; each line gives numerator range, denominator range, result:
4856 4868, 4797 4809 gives 0.92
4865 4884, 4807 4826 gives 0.95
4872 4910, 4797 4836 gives 1.02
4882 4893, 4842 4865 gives 1.03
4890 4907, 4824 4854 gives 1.06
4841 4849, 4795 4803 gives 1.01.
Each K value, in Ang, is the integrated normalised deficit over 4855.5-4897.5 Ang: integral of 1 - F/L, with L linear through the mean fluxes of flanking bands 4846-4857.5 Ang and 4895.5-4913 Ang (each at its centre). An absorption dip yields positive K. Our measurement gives 2.3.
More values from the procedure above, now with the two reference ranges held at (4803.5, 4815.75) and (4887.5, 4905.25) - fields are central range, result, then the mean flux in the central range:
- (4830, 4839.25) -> 0.04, 15.2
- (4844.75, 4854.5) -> 0.28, 14.9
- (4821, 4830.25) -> -0.07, 15.3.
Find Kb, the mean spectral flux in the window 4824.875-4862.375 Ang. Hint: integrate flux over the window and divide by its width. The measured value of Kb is 14.9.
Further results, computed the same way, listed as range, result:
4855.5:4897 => 14.4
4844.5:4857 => 14.7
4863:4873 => 13.7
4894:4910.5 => 16.1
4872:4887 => 14.5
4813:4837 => 15.5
